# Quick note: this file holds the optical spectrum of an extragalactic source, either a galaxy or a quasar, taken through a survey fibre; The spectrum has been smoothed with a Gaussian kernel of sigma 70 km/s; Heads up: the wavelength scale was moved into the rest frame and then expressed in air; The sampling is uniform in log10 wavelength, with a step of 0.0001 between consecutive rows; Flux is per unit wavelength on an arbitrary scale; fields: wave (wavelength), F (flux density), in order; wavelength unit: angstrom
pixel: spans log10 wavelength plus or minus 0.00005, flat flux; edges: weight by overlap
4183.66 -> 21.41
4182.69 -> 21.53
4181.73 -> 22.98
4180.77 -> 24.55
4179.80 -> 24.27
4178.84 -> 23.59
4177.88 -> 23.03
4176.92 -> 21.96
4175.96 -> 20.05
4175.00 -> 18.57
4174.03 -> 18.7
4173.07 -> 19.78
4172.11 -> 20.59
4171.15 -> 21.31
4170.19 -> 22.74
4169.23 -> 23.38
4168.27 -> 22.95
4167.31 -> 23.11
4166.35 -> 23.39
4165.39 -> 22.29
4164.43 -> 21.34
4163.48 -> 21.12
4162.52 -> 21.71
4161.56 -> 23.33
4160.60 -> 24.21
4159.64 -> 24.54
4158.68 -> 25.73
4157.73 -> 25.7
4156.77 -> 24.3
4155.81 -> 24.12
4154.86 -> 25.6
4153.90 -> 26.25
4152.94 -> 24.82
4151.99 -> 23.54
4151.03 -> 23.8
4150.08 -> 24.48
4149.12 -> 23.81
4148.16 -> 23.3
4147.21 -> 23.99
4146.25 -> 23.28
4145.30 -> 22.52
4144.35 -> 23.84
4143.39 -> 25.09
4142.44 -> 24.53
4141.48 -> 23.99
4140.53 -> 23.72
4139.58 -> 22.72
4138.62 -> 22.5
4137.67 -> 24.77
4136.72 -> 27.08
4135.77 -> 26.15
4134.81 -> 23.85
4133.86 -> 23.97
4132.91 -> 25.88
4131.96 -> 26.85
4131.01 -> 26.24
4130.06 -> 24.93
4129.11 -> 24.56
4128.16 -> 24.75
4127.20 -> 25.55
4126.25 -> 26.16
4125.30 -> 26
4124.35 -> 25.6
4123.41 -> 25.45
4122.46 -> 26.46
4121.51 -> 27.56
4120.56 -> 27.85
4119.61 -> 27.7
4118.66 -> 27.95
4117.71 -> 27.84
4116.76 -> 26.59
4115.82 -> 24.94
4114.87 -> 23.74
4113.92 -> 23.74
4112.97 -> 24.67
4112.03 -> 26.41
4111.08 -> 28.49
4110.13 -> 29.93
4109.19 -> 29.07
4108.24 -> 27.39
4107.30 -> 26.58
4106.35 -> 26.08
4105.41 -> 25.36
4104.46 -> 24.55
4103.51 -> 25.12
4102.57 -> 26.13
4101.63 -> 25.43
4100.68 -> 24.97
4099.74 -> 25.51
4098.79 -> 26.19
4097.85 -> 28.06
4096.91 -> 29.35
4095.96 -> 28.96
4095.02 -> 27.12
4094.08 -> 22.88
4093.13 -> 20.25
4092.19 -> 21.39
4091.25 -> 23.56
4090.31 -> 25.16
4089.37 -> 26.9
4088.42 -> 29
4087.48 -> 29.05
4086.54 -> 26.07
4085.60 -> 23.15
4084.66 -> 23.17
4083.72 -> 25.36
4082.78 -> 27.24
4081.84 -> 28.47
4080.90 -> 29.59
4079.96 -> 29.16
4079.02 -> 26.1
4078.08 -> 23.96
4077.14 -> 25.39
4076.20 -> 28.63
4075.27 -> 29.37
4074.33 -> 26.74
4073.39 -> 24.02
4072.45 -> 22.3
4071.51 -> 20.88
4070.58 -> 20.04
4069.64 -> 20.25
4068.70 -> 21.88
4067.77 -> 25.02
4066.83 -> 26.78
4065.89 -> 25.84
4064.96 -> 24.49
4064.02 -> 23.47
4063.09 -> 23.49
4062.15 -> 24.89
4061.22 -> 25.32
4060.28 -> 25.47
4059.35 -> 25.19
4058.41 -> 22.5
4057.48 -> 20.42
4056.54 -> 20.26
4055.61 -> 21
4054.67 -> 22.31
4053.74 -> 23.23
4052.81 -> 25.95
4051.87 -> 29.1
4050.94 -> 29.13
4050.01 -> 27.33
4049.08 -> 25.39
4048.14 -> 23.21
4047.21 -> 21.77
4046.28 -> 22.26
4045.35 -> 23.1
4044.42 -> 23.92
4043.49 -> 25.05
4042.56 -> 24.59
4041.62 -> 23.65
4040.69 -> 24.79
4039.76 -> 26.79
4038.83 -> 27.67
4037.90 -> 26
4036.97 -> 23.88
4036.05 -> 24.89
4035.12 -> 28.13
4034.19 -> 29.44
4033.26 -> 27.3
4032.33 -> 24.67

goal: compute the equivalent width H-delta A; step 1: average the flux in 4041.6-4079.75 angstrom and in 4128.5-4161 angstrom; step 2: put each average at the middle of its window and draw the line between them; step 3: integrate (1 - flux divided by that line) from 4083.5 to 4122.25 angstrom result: -2.7 angstrom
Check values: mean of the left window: 24.3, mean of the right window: 24.6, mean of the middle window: 26.1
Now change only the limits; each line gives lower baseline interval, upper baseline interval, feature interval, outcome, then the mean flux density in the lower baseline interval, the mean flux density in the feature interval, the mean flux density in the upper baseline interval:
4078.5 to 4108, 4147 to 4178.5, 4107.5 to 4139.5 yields -1.8 angstrom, 26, 26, 22.9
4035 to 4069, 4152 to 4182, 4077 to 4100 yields -2.0 angstrom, 24.5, 26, 22.9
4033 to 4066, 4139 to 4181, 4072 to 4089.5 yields -1.6 angstrom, 24.7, 26.5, 23.2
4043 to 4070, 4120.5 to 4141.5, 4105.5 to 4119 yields -0.9 angstrom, 24.1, 26.6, 25.3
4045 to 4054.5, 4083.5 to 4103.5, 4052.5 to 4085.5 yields 1.0 angstrom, 25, 24.5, 25.6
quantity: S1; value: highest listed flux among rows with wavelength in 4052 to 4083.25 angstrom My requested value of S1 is 29.59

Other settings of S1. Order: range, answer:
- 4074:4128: 29.93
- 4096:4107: 29.35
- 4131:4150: 27.08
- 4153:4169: 26.25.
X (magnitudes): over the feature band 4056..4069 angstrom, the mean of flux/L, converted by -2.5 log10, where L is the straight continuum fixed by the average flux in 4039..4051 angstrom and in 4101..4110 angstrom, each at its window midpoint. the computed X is 0.05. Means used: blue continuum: 24.6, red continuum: 26.3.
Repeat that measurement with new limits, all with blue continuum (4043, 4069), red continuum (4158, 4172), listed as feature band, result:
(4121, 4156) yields -0.07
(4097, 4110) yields -0.12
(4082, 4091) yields -0.10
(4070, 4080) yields -0.04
